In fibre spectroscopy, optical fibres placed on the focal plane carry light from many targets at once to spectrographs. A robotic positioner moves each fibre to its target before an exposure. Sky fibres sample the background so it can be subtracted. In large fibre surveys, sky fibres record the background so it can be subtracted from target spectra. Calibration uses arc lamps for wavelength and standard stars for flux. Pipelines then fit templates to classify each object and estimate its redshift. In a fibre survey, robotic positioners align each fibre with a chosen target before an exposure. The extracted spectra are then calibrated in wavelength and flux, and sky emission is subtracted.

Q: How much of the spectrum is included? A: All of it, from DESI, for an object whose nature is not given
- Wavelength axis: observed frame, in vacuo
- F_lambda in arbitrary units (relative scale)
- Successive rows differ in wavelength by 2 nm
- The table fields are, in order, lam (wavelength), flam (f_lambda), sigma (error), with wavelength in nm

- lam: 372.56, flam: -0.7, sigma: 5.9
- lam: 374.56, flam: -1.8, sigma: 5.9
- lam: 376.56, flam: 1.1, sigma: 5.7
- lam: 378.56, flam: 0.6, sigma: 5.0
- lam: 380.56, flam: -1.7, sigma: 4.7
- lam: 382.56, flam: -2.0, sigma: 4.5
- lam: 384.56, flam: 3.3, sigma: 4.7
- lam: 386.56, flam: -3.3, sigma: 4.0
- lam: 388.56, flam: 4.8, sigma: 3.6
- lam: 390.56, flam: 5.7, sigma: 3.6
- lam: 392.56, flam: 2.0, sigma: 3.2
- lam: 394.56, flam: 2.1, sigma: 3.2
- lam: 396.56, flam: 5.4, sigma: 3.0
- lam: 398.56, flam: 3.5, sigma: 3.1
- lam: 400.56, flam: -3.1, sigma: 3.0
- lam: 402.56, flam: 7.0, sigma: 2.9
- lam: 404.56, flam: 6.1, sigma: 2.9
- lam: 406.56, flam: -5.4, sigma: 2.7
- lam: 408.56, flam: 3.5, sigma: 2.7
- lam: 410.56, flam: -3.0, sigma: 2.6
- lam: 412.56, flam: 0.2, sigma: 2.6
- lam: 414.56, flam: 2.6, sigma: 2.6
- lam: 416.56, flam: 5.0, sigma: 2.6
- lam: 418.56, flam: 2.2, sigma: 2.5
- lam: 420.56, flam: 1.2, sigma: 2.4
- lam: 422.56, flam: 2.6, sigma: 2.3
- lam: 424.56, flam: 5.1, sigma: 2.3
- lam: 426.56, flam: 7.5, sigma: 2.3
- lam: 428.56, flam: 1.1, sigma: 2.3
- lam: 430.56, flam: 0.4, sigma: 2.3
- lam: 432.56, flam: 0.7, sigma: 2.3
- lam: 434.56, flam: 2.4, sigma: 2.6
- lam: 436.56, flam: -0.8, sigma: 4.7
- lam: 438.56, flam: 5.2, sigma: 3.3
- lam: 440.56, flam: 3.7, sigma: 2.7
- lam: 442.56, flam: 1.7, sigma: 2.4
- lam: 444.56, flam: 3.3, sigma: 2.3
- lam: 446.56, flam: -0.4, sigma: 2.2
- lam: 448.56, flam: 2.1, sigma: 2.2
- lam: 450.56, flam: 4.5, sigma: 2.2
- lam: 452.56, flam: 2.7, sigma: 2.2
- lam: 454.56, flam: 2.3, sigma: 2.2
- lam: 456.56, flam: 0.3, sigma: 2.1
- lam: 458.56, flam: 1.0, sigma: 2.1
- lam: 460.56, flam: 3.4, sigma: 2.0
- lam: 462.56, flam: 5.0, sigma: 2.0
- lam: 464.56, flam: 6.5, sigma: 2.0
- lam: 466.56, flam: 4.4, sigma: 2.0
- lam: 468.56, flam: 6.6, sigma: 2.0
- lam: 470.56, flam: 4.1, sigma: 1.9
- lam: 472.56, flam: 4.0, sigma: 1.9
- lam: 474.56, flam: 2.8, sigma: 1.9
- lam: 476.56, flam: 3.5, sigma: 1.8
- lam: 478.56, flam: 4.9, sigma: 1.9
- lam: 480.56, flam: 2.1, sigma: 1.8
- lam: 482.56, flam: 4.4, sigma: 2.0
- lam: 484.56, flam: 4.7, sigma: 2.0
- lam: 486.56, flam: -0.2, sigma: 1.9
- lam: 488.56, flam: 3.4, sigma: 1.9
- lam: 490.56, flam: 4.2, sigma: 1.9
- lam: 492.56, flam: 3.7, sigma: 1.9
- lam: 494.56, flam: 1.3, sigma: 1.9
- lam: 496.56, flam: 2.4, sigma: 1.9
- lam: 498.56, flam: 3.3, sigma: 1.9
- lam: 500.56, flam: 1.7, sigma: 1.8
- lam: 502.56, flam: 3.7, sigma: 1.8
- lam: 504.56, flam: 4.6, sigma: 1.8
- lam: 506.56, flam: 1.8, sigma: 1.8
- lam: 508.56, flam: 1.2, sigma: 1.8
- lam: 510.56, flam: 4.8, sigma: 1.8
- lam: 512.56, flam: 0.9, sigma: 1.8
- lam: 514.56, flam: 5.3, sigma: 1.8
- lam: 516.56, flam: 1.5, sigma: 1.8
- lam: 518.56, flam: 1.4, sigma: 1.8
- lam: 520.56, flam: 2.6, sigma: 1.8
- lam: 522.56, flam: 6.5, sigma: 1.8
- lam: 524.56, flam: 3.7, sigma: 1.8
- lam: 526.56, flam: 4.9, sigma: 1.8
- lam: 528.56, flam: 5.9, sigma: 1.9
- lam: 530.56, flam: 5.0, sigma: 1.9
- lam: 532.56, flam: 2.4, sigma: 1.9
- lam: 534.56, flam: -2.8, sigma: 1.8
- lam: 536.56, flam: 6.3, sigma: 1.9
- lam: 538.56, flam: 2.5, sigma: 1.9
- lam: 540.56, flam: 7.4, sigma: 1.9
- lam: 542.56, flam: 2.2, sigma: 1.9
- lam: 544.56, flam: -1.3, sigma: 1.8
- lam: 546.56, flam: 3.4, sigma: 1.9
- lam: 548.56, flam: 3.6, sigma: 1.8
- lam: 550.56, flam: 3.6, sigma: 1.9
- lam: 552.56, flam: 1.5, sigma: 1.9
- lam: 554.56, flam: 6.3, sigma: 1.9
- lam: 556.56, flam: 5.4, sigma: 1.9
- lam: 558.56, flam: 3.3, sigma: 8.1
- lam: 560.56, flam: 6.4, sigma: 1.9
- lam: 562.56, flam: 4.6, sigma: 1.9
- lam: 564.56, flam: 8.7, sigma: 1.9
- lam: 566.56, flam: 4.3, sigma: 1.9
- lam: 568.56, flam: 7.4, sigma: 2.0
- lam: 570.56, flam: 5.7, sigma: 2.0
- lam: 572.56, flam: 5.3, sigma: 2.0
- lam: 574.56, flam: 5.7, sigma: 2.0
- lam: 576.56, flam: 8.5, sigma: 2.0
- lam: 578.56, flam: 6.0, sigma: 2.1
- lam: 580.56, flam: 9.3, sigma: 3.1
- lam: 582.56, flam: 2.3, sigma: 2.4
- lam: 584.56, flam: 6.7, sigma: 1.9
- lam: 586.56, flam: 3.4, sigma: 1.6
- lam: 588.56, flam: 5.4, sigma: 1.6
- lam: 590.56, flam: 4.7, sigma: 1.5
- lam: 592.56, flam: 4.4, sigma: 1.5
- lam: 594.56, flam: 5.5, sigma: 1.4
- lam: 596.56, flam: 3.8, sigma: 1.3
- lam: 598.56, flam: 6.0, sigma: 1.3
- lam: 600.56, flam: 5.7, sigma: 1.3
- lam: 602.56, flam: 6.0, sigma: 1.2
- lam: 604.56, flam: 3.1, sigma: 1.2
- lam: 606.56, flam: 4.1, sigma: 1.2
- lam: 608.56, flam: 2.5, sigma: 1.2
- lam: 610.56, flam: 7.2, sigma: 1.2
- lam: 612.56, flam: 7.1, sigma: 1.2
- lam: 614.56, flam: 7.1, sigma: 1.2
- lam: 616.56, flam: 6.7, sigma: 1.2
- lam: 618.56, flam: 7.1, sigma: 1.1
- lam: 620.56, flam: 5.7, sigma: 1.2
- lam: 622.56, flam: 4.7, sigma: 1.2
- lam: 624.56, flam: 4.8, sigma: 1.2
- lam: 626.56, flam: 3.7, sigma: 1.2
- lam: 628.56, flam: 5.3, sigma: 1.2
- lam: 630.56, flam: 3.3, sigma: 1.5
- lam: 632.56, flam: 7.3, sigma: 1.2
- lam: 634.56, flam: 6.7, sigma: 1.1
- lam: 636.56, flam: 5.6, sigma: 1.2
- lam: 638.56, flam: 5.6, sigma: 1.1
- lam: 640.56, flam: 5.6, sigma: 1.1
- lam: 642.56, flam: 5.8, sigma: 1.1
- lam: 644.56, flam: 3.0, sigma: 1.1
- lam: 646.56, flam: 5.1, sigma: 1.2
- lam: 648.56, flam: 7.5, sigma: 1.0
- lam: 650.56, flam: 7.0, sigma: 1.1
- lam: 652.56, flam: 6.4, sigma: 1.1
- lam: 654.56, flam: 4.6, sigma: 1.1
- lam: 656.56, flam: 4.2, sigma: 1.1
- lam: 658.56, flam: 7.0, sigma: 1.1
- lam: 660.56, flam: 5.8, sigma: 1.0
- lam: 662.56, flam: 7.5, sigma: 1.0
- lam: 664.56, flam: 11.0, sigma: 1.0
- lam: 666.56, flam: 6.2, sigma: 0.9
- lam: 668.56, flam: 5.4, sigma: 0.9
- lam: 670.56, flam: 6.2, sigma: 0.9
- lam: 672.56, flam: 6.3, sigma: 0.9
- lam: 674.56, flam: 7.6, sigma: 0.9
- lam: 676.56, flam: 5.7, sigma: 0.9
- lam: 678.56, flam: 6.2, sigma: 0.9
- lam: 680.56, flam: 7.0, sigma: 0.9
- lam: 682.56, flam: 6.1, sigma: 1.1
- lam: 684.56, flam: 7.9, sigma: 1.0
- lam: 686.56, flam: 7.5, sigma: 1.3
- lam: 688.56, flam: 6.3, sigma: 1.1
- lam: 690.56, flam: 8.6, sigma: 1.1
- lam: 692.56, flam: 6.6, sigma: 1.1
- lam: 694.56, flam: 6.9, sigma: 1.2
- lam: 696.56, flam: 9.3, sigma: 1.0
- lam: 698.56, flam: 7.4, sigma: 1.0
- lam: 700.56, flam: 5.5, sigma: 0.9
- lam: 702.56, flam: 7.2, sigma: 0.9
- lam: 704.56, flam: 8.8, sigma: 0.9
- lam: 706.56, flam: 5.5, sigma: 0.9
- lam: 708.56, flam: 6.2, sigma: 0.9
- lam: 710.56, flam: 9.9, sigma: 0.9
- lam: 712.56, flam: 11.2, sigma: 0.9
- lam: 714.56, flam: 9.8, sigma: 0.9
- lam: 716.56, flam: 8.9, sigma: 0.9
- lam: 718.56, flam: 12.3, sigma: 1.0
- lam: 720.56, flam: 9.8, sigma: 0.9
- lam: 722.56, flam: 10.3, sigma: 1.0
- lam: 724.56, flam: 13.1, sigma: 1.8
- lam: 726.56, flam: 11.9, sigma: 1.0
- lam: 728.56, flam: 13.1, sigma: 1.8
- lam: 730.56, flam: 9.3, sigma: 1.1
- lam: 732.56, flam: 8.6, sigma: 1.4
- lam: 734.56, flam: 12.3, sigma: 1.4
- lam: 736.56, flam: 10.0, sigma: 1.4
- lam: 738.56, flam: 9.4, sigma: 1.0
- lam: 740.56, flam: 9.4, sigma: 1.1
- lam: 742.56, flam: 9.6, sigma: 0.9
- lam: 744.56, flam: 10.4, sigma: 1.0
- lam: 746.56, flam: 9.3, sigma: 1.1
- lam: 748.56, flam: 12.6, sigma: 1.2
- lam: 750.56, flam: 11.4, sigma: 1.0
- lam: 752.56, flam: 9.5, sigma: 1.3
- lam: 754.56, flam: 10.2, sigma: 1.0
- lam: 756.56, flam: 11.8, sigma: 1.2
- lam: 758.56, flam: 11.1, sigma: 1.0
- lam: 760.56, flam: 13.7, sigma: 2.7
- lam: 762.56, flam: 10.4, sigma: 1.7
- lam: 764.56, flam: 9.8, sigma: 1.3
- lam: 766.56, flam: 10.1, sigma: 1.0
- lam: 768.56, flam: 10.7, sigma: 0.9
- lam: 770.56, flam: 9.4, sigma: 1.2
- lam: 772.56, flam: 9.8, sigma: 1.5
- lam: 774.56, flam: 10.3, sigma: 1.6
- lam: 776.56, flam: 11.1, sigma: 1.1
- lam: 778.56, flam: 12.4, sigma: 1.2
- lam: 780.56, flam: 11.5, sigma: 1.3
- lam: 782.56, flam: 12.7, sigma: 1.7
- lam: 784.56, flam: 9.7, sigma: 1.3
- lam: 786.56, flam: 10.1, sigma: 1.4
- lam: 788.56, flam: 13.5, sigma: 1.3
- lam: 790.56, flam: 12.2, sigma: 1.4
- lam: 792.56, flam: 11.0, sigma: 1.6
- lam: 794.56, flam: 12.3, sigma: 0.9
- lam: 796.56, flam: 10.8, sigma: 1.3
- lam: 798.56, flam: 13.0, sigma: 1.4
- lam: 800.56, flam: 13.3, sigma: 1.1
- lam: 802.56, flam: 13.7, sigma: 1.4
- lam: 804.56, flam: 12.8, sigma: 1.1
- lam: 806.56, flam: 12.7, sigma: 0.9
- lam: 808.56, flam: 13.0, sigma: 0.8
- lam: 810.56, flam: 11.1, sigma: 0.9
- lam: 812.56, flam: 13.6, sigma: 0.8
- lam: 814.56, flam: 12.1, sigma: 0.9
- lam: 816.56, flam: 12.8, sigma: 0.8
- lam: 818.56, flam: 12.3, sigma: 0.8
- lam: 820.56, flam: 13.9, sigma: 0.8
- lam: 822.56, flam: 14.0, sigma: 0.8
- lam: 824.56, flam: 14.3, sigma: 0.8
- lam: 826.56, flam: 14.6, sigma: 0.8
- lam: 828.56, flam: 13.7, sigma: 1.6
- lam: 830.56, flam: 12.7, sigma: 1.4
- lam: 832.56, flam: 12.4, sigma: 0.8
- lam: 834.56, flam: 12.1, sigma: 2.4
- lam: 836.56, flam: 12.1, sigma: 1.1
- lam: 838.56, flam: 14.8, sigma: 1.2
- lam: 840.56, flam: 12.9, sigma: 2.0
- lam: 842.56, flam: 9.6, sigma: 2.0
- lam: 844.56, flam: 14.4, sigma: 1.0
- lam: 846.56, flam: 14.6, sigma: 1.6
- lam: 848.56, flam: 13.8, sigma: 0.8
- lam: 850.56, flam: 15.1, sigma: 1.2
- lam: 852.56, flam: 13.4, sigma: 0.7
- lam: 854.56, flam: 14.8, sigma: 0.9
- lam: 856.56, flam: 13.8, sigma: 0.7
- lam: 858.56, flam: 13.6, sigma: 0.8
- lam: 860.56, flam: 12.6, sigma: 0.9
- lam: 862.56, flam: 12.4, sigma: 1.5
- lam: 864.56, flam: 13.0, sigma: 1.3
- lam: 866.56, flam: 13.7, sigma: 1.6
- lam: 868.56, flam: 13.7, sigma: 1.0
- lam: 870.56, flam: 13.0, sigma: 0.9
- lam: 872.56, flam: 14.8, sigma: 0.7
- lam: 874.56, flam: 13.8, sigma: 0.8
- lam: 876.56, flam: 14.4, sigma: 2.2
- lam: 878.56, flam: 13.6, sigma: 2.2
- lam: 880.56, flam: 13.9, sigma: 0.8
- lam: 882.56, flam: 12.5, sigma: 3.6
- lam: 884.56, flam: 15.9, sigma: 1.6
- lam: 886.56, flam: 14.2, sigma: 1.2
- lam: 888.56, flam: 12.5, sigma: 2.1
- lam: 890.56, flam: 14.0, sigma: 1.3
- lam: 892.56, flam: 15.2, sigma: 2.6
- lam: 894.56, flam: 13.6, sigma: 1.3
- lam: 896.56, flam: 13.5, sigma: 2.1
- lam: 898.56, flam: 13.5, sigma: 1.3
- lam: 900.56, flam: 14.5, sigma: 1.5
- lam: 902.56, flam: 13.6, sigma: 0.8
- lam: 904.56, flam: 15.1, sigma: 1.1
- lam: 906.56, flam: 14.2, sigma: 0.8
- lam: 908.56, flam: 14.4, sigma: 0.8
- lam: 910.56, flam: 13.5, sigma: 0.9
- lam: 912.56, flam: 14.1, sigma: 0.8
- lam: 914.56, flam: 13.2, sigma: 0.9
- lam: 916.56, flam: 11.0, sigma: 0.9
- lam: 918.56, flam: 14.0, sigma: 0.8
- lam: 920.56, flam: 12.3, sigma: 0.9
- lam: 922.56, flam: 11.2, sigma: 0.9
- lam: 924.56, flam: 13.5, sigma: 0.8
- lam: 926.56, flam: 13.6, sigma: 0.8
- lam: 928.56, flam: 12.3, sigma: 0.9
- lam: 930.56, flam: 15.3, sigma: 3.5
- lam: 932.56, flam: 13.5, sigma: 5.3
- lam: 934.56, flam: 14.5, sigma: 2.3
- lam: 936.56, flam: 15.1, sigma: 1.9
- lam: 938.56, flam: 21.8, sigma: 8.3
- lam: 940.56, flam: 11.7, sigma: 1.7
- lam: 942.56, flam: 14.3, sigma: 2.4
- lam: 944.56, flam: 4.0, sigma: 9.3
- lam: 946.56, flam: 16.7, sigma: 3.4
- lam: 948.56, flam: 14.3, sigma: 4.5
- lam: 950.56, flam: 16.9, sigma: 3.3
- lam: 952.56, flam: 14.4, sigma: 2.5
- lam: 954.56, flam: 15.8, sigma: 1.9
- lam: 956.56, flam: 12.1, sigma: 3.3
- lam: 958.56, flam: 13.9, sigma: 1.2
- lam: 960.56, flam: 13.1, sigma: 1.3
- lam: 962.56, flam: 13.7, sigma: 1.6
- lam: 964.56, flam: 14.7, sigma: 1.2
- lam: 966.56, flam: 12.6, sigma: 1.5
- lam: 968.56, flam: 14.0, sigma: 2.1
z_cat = 0.78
